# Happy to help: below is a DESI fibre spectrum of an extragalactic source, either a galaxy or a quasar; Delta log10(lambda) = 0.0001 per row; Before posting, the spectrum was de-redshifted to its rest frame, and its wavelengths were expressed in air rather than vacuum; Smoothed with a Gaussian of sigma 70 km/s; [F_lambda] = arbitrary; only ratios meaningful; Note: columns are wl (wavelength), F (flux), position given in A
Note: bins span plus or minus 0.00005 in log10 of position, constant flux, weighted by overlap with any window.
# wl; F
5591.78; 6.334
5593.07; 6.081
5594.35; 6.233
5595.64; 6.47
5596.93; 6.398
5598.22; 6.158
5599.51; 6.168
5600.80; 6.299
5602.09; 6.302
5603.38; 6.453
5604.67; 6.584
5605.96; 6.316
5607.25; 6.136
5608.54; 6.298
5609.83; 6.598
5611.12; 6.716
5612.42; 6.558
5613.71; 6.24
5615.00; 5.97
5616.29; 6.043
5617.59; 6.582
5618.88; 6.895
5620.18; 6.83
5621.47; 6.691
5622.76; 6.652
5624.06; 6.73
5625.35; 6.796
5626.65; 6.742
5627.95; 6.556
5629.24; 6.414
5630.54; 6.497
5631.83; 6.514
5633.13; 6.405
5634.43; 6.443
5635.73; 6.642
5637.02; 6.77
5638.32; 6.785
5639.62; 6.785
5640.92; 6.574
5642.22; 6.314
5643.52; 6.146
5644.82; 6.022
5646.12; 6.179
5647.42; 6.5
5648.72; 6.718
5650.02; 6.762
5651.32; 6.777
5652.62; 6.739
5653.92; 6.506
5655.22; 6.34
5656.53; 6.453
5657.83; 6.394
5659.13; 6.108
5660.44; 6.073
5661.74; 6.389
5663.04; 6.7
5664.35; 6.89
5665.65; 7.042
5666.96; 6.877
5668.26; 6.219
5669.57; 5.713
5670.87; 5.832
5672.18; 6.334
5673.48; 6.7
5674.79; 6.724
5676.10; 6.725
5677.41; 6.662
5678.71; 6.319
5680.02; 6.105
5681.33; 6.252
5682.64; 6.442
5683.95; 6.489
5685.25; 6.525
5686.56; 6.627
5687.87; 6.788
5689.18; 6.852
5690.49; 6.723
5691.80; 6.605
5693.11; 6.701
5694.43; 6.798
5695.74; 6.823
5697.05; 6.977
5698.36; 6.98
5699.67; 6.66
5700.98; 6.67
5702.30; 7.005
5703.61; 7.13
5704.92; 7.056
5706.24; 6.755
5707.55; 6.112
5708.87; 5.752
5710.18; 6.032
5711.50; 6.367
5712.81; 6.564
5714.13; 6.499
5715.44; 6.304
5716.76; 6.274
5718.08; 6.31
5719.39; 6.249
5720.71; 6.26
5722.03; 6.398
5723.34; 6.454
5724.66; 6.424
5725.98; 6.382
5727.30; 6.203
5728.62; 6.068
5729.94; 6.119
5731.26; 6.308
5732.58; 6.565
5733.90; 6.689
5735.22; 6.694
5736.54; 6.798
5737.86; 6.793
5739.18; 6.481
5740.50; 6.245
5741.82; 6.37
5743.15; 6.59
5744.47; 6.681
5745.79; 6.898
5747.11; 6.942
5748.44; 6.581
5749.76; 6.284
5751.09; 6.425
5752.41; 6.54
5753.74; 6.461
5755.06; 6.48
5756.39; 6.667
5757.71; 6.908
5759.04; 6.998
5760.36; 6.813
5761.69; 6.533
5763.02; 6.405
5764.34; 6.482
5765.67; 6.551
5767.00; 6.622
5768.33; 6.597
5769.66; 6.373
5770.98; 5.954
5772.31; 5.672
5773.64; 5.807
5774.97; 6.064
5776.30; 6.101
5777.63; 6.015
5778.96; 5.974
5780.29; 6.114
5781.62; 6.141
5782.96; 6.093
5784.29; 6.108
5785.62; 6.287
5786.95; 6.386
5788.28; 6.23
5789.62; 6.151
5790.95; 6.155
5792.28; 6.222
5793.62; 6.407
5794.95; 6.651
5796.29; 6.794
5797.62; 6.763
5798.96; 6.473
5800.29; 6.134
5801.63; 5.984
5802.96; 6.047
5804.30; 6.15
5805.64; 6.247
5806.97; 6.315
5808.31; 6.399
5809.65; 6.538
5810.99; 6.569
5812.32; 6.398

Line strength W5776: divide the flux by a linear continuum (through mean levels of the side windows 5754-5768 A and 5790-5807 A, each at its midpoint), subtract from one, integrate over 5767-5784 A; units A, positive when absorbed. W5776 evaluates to 1.1 A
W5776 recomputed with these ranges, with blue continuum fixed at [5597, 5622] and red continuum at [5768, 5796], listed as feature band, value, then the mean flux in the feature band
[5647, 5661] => -0.3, 6.49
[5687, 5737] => -2.1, 6.53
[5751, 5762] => -0.8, 6.66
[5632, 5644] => -0.3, 6.54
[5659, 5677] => -0.4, 6.46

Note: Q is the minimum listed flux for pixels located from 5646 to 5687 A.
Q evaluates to 5.713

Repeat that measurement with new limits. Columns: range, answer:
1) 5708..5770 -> 5.752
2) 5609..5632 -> 5.97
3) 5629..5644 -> 6.146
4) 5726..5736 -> 6.068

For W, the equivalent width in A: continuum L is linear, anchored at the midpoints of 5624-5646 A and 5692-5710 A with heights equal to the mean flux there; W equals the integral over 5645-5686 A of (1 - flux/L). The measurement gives 0.9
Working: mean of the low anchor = 6.52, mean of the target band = 6.46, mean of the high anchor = 6.7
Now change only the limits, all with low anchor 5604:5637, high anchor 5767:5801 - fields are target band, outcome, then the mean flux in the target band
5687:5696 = -0.5 A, 6.74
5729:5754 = -0.9 A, 6.55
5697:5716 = -0.6 A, 6.58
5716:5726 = 0.0 A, 6.34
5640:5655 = 0.0 A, 6.48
